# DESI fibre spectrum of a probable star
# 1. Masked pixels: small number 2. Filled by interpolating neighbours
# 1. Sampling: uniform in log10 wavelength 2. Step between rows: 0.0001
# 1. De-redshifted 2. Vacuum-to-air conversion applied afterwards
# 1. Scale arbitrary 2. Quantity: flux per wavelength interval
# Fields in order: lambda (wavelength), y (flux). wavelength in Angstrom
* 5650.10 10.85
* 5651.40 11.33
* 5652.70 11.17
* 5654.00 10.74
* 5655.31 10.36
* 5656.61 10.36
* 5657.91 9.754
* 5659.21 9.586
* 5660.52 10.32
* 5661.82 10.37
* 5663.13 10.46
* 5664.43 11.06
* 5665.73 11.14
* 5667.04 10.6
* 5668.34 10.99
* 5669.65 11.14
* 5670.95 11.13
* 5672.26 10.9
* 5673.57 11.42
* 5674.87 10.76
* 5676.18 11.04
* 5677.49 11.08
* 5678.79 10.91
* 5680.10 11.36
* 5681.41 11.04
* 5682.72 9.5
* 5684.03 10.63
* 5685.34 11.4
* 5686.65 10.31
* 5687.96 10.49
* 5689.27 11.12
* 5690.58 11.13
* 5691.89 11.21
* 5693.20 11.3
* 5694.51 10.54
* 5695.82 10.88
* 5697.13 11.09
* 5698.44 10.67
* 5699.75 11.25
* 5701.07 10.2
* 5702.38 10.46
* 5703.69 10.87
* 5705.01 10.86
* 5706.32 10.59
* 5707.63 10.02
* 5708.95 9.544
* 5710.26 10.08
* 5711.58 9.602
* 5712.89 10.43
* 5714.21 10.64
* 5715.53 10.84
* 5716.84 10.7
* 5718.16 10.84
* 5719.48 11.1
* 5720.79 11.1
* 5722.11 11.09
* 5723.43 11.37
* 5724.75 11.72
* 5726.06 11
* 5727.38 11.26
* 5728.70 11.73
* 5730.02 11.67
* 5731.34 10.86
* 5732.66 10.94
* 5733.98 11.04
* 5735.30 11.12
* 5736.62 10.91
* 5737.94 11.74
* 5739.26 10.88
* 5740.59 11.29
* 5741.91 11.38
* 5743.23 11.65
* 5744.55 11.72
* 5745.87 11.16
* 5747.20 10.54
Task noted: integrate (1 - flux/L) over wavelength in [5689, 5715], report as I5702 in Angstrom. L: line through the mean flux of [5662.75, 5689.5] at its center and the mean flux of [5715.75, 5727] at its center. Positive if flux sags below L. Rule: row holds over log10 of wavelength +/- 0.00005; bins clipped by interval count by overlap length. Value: 0.9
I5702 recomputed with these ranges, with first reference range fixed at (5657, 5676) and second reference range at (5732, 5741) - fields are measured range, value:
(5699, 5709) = 0.36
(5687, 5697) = -0.08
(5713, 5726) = 0.00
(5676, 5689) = 0.02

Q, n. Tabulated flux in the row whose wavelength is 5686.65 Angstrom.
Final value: 10.31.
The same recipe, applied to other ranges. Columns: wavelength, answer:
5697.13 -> 11.09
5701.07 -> 10.2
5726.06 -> 11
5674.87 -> 10.76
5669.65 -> 11.14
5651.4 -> 11.33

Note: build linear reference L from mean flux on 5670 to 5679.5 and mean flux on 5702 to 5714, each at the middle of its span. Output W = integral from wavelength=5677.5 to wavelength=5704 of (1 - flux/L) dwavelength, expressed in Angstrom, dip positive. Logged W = -0.37 Angstrom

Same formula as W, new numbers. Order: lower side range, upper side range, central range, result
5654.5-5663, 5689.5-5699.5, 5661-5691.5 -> -0.9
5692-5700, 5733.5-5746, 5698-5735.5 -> 1.1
